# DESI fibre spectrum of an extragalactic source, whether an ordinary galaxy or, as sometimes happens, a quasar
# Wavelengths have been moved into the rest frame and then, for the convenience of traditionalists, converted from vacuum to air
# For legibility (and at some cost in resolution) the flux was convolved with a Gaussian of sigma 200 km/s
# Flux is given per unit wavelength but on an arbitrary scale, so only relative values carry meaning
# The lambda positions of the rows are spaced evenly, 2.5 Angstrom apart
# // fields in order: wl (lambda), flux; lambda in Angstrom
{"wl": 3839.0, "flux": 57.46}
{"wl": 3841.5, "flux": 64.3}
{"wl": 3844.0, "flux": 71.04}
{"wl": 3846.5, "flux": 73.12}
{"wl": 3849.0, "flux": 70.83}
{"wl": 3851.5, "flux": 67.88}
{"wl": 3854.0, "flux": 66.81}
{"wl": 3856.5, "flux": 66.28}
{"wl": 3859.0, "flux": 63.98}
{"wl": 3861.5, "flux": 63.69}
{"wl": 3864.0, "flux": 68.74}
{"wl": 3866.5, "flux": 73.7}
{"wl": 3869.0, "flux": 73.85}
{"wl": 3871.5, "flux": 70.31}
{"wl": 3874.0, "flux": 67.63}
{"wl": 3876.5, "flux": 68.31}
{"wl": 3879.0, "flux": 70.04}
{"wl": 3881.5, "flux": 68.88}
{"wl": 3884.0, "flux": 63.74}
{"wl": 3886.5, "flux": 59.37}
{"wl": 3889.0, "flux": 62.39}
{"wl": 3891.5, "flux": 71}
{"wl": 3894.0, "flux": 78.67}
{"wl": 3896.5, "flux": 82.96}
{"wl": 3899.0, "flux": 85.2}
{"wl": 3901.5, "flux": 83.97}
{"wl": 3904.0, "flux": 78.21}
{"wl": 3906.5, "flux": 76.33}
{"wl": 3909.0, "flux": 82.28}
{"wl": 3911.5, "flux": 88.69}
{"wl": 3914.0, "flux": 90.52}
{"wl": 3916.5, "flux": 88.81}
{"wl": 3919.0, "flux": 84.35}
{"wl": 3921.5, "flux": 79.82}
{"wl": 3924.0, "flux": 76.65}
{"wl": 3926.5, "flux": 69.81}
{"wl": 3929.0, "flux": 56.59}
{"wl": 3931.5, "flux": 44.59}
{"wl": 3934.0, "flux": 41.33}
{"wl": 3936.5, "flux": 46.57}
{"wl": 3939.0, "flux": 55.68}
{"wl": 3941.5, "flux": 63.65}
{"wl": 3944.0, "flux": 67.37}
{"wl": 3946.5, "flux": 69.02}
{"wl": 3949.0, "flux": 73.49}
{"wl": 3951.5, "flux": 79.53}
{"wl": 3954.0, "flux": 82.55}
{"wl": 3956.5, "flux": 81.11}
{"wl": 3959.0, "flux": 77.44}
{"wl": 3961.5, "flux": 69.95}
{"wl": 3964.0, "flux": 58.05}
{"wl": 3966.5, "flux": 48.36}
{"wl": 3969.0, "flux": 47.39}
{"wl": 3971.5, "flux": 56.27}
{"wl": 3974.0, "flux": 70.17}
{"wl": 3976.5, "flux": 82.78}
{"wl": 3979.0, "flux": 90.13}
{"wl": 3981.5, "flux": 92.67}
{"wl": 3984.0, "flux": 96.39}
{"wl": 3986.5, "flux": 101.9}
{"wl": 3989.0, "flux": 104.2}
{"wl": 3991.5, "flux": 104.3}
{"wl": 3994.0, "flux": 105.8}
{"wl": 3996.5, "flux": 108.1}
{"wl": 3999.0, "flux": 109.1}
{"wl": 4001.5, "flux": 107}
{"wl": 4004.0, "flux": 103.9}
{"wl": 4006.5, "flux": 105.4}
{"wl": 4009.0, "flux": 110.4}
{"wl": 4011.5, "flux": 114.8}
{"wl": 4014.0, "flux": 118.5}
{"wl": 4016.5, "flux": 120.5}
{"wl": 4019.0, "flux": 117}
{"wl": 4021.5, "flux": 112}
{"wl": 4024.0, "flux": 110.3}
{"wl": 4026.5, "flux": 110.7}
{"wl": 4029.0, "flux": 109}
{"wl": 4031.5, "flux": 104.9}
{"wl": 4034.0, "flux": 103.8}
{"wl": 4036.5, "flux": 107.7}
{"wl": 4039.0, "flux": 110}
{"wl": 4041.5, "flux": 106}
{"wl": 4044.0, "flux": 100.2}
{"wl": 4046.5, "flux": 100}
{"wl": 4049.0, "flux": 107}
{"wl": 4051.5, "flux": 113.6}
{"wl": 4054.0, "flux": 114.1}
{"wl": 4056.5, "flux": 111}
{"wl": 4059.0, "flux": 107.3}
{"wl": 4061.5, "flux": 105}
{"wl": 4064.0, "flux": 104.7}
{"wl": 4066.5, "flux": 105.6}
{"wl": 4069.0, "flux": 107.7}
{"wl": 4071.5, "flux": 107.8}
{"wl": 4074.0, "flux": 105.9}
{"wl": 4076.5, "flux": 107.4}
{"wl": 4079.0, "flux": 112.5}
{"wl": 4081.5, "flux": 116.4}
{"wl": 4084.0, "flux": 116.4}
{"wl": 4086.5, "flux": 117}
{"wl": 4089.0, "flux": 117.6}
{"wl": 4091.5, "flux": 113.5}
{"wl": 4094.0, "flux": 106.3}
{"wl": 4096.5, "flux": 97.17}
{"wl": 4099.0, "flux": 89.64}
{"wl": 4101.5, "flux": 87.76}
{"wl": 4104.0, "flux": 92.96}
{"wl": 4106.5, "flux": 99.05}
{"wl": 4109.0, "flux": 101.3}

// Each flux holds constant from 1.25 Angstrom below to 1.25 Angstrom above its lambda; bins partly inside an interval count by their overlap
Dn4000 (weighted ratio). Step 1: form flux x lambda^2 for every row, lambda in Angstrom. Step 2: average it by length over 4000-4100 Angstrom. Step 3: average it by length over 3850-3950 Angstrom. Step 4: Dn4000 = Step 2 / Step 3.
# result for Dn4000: 1.67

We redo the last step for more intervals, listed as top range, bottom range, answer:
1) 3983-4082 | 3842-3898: 1.70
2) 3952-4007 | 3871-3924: 1.18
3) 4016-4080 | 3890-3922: 1.41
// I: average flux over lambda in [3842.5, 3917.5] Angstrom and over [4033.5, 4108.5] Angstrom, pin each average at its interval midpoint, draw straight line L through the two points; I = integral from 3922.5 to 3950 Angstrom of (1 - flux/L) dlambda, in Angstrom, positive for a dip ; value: 7.4 Angstrom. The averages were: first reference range 73.2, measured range 60.5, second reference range 106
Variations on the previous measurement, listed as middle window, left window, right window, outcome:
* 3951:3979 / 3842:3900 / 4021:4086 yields 6.37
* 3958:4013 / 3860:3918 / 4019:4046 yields 4.53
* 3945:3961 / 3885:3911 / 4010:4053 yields 2.38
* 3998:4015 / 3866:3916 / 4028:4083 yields -2.05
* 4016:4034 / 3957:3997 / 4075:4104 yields -3.67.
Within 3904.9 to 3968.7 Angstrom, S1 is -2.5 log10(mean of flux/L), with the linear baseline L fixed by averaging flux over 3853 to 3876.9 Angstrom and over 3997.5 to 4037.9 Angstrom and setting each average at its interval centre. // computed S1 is 0.24 mag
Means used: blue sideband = 68.3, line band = 69.8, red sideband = 110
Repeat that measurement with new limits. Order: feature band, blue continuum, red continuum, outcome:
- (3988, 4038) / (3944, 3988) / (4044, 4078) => -0.20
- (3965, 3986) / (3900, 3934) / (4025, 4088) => 0.21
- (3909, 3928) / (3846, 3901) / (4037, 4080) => -0.04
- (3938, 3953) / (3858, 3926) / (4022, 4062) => 0.25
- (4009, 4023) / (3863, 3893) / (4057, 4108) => -0.23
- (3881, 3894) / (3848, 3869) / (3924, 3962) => 0.02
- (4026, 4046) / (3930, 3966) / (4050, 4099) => -0.11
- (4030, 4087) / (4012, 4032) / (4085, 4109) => 0.00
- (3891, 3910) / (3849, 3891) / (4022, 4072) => -0.08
